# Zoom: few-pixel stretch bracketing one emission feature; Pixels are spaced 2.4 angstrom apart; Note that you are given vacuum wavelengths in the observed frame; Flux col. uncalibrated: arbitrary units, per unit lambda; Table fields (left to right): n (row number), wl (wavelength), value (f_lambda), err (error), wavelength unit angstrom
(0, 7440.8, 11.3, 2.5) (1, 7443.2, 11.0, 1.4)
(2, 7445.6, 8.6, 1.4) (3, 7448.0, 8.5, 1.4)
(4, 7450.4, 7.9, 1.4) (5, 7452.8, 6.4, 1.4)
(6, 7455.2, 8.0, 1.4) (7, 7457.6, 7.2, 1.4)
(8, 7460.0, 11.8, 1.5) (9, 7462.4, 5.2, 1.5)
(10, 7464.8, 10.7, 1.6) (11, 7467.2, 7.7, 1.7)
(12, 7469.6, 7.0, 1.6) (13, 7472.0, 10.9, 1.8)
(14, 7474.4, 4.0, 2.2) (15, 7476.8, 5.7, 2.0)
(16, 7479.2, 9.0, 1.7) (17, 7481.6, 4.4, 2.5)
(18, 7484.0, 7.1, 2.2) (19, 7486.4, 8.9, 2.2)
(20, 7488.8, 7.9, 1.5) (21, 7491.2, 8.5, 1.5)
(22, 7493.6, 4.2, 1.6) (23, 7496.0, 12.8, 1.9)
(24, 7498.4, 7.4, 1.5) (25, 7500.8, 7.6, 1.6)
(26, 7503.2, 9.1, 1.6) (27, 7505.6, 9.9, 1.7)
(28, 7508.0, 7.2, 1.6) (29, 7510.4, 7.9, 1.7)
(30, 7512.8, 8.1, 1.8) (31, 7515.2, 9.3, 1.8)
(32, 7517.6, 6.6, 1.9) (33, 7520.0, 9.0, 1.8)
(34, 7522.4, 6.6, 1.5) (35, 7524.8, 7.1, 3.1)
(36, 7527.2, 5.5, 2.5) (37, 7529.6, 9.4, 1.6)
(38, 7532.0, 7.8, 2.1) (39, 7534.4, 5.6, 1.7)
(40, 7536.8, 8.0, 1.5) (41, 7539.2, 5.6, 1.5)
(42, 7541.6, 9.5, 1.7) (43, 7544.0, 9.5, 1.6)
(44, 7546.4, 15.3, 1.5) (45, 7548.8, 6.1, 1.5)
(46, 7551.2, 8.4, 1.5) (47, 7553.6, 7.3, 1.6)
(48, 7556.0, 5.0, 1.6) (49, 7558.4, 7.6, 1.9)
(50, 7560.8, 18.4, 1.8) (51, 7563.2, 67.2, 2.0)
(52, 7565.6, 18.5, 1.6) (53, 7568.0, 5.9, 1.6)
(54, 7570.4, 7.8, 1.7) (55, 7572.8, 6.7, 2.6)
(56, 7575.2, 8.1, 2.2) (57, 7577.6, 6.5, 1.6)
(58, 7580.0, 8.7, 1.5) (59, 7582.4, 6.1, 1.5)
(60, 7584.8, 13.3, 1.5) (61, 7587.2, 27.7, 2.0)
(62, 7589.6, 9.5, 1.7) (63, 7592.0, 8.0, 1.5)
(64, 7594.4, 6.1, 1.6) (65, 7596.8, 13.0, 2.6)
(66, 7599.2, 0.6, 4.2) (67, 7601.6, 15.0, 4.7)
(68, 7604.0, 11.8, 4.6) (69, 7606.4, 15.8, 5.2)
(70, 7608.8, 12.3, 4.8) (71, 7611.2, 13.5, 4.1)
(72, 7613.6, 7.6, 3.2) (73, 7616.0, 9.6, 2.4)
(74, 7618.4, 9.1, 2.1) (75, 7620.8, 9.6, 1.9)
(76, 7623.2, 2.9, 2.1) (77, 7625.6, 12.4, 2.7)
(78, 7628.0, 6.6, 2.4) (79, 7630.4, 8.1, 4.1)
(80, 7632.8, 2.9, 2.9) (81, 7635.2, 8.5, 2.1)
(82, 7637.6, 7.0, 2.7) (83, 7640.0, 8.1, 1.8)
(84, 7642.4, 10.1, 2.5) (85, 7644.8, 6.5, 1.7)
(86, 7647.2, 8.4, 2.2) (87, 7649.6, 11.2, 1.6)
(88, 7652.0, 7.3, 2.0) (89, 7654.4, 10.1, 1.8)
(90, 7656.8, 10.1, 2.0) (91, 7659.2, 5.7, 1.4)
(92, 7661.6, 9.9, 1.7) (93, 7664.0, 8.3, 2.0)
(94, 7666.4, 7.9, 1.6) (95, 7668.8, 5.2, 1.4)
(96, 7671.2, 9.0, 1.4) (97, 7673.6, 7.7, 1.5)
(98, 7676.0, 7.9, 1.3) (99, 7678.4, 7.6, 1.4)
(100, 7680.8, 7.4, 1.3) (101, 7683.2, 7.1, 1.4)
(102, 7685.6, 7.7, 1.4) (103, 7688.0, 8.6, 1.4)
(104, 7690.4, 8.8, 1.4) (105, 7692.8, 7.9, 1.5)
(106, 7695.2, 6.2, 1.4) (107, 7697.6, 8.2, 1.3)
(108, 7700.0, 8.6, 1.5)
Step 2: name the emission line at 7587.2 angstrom [N II]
